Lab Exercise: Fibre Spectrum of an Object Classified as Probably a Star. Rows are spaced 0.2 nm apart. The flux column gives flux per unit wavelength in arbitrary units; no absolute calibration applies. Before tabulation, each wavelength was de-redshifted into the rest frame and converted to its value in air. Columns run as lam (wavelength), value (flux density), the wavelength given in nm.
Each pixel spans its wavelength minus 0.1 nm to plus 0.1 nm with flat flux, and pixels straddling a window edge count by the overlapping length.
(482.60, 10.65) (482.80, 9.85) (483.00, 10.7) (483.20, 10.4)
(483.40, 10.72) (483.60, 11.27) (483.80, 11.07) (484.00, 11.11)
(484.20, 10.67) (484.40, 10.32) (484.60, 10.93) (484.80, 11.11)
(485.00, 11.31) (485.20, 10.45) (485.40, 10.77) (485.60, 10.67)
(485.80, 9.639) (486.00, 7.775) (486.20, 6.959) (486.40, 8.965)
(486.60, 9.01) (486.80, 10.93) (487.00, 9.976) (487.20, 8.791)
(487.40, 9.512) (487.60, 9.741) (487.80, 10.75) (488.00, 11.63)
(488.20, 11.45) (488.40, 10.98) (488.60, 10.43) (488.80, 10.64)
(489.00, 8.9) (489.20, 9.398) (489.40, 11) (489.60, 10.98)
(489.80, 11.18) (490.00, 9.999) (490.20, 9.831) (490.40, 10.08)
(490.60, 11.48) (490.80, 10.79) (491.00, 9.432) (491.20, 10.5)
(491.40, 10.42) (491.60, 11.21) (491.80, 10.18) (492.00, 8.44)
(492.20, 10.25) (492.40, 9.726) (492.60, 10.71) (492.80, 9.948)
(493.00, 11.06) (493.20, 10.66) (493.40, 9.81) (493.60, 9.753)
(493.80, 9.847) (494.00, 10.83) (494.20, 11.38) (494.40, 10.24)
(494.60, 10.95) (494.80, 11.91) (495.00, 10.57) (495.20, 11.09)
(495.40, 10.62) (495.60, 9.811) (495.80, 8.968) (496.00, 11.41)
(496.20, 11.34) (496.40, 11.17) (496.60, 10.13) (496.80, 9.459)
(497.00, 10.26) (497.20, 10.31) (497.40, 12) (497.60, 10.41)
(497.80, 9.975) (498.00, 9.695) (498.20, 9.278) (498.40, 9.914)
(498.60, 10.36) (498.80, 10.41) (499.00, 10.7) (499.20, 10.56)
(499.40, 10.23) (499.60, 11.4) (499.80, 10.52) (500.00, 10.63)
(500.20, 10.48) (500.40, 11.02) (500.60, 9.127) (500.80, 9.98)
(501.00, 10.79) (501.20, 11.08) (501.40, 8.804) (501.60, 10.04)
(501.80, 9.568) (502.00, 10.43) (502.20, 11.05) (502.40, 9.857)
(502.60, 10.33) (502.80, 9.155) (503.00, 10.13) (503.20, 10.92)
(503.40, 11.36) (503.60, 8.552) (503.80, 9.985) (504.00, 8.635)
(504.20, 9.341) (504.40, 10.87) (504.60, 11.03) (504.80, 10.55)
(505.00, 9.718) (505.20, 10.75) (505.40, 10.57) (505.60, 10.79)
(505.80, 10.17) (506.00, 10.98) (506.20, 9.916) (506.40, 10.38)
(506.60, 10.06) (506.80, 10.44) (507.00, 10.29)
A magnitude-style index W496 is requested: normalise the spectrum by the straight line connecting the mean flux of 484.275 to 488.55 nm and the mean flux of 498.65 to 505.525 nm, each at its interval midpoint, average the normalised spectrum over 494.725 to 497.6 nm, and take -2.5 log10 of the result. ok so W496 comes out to -0.05 mag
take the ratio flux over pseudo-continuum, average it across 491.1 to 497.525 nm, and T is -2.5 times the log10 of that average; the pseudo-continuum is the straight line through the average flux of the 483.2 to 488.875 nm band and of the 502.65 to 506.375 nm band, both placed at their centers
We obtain -0.02 mag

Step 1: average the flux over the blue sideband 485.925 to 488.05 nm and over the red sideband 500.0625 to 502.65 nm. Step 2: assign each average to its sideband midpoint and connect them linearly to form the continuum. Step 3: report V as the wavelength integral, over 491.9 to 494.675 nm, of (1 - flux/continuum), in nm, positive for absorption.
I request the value -0.14 nm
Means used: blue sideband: 9.43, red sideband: 10.2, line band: 10.3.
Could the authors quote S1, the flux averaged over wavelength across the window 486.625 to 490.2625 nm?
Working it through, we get 10.3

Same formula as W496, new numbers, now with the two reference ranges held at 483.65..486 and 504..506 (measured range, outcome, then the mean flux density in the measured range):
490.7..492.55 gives 0.04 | 10.1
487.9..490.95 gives 0.00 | 10.6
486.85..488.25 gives 0.04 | 10.2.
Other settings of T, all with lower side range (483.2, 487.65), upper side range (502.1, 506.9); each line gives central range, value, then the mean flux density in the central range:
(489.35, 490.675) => -0.052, 10.6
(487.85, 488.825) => -0.096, 11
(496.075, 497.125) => -0.033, 10.5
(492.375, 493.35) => -0.032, 10.4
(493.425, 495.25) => -0.055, 10.7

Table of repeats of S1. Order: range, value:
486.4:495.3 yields 10.4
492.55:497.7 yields 10.6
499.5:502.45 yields 10.3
